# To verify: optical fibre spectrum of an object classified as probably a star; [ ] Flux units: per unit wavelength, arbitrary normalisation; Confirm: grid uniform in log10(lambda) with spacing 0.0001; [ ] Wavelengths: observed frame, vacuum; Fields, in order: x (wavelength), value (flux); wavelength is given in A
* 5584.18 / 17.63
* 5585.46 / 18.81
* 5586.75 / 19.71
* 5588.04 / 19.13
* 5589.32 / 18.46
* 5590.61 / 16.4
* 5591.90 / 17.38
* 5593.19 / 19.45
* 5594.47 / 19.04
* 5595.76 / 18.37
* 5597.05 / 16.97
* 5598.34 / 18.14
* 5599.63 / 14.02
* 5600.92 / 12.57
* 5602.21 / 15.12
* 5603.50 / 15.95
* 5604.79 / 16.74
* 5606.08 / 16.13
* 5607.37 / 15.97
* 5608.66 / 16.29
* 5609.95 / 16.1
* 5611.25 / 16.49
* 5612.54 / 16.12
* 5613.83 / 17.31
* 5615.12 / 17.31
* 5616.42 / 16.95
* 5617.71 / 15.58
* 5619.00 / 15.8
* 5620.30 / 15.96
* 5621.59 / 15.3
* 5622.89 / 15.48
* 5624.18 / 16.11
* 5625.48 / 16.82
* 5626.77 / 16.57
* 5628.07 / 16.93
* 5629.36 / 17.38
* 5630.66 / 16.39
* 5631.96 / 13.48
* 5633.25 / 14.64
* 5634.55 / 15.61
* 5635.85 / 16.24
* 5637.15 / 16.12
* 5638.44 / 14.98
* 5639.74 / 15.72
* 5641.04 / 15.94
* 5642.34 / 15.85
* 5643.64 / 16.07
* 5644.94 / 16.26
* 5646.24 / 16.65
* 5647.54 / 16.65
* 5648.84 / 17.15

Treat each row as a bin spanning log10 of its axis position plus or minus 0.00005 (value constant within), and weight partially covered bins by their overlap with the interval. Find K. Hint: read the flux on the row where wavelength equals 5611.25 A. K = 16.49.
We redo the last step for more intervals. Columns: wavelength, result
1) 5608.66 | 16.29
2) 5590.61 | 16.4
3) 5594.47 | 19.04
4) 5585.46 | 18.81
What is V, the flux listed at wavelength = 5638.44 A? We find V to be 14.98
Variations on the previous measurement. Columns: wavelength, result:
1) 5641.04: 15.94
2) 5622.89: 15.48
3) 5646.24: 16.65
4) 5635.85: 16.24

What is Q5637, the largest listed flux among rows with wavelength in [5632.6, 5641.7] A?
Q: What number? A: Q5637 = 16.24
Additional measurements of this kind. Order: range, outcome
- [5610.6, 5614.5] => 17.31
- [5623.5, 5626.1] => 16.82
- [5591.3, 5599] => 19.45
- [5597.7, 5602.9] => 18.14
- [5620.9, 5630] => 17.38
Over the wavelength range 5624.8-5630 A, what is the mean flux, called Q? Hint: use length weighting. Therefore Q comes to 16.9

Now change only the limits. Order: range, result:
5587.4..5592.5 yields 17.9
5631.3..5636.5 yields 15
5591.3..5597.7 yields 18.3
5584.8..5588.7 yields 19.2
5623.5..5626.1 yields 16.4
